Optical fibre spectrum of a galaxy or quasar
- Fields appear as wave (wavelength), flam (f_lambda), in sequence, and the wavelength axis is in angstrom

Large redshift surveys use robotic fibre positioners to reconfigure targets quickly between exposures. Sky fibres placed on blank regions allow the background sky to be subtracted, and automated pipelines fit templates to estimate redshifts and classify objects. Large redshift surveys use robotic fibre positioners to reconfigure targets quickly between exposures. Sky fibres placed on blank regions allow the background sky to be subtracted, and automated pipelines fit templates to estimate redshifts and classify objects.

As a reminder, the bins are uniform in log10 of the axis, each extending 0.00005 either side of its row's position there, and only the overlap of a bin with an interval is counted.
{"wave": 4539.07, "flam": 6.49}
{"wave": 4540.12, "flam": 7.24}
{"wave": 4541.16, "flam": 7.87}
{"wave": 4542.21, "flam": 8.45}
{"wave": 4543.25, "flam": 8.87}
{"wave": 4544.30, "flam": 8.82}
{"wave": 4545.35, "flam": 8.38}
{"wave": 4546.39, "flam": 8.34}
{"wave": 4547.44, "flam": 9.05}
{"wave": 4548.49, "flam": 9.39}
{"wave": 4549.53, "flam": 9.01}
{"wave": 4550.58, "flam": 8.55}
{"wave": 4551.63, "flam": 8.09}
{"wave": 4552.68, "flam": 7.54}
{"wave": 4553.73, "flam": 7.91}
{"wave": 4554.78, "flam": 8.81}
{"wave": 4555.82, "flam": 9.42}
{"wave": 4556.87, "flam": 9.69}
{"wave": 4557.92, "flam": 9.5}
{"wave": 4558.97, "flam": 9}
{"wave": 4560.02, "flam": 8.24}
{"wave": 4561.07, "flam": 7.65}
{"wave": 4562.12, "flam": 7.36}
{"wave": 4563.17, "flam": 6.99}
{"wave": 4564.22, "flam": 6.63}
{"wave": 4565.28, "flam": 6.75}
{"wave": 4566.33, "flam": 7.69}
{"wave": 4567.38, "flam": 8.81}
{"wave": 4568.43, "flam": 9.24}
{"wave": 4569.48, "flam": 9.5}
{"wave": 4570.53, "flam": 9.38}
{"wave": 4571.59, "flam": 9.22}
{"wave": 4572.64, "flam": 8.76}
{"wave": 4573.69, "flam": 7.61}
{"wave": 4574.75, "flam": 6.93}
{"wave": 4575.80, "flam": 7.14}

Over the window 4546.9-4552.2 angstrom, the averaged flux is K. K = 8.8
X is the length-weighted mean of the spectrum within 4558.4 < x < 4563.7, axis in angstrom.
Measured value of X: 7.86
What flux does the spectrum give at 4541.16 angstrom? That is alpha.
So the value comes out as 7.87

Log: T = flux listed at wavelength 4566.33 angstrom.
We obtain 7.69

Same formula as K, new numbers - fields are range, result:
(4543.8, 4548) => 8.65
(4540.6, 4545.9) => 8.48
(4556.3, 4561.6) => 8.82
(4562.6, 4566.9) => 7.03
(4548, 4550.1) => 9.21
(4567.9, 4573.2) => 9.22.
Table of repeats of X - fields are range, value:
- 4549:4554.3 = 8.23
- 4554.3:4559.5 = 9.3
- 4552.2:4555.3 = 8.1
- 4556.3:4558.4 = 9.59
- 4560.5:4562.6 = 7.53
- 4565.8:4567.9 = 8.26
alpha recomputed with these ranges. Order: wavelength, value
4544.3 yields 8.82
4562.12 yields 7.36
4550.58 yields 8.55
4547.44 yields 9.05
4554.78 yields 8.81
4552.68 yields 7.54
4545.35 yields 8.38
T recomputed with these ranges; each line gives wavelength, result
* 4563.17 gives 6.99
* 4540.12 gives 7.24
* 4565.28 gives 6.75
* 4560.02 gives 8.24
